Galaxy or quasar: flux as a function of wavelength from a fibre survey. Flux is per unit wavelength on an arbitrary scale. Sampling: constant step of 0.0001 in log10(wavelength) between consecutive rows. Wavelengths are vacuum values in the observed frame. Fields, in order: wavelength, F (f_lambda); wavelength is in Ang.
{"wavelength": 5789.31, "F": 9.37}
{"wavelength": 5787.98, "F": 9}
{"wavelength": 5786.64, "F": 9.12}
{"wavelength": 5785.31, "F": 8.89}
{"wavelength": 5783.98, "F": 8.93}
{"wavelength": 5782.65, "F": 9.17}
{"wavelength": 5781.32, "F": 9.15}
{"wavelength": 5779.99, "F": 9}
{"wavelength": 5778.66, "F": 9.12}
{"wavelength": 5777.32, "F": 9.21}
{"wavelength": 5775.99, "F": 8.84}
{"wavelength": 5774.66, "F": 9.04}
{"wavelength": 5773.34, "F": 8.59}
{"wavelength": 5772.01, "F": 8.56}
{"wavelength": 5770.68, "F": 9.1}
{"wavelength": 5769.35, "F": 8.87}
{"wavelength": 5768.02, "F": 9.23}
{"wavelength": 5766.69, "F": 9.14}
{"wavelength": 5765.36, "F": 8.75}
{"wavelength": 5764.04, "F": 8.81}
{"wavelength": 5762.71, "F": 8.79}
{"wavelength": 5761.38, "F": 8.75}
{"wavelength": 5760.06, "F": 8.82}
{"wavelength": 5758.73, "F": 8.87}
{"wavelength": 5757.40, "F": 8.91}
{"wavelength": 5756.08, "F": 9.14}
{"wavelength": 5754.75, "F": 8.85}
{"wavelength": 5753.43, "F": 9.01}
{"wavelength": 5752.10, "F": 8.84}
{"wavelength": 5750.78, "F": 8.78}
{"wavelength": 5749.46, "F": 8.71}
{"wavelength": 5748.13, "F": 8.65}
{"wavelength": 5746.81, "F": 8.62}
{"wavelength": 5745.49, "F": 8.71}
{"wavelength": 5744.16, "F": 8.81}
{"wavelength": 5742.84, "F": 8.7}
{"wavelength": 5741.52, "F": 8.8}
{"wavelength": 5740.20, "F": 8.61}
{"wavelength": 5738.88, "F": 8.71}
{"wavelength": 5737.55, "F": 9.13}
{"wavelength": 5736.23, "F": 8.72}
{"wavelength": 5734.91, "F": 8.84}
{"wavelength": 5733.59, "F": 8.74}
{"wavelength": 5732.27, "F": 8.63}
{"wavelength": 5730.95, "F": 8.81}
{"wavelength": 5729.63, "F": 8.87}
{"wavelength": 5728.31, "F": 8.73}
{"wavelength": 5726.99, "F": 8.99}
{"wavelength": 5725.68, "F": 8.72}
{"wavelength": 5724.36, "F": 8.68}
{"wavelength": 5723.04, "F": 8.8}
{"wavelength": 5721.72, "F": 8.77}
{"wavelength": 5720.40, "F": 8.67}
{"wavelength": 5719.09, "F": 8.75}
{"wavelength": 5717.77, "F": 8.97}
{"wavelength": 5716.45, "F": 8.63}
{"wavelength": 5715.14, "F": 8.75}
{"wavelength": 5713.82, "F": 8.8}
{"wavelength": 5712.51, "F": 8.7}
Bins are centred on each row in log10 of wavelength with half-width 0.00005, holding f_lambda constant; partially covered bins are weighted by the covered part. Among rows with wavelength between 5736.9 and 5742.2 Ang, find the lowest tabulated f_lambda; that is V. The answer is 8.61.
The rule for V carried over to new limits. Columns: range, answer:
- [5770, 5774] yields 8.56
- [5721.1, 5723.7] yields 8.77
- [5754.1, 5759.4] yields 8.85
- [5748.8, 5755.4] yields 8.71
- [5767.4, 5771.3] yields 8.87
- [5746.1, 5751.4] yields 8.62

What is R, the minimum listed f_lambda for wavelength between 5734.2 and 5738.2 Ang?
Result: 8.72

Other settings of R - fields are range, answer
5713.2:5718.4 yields 8.63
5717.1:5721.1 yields 8.67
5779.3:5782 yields 9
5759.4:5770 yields 8.75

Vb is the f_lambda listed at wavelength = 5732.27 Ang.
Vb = 8.63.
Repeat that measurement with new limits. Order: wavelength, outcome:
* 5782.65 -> 9.17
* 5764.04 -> 8.81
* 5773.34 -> 8.59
